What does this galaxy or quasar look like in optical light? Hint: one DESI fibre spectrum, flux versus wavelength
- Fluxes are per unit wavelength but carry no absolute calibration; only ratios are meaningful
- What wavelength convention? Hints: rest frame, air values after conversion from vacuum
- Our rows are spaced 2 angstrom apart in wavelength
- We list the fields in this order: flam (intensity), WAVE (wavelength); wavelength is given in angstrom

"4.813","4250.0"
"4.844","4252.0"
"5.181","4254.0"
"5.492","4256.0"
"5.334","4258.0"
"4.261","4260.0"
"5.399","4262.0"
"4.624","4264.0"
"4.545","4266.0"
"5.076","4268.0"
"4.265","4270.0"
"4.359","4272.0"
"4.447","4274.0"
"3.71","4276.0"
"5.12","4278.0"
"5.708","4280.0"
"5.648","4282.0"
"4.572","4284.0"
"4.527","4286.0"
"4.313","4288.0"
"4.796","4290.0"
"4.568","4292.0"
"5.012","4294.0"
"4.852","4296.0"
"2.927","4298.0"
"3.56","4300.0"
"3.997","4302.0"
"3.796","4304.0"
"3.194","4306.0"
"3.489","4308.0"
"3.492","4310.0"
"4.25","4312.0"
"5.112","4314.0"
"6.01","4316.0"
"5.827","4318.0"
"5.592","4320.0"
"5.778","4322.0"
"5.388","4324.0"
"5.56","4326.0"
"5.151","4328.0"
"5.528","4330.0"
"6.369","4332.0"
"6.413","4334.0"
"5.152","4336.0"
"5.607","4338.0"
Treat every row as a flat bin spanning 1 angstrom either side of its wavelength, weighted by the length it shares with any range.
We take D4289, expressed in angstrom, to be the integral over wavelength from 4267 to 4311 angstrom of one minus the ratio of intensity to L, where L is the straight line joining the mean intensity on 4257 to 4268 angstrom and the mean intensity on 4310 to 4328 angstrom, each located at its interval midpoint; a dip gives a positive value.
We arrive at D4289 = 6.3 angstrom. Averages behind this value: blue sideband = 4.85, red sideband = 5.32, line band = 4.34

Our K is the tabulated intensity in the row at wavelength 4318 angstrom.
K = 5.827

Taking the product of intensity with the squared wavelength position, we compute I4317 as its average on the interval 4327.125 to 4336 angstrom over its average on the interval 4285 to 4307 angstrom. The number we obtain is 1.4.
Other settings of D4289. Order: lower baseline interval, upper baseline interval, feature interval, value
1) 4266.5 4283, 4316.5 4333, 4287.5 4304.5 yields 3.1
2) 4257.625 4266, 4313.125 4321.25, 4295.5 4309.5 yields 4.6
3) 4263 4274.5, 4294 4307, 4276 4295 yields -3.1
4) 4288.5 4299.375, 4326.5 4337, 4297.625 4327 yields 3.0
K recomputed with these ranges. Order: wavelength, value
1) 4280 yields 5.708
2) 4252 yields 4.844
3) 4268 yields 5.076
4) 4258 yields 5.334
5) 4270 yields 4.265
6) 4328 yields 5.151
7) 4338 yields 5.607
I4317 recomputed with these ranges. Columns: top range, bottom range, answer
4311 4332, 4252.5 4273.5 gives 1.16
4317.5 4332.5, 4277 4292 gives 1.16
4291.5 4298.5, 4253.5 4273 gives 0.93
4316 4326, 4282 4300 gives 1.29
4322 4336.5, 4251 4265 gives 1.17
